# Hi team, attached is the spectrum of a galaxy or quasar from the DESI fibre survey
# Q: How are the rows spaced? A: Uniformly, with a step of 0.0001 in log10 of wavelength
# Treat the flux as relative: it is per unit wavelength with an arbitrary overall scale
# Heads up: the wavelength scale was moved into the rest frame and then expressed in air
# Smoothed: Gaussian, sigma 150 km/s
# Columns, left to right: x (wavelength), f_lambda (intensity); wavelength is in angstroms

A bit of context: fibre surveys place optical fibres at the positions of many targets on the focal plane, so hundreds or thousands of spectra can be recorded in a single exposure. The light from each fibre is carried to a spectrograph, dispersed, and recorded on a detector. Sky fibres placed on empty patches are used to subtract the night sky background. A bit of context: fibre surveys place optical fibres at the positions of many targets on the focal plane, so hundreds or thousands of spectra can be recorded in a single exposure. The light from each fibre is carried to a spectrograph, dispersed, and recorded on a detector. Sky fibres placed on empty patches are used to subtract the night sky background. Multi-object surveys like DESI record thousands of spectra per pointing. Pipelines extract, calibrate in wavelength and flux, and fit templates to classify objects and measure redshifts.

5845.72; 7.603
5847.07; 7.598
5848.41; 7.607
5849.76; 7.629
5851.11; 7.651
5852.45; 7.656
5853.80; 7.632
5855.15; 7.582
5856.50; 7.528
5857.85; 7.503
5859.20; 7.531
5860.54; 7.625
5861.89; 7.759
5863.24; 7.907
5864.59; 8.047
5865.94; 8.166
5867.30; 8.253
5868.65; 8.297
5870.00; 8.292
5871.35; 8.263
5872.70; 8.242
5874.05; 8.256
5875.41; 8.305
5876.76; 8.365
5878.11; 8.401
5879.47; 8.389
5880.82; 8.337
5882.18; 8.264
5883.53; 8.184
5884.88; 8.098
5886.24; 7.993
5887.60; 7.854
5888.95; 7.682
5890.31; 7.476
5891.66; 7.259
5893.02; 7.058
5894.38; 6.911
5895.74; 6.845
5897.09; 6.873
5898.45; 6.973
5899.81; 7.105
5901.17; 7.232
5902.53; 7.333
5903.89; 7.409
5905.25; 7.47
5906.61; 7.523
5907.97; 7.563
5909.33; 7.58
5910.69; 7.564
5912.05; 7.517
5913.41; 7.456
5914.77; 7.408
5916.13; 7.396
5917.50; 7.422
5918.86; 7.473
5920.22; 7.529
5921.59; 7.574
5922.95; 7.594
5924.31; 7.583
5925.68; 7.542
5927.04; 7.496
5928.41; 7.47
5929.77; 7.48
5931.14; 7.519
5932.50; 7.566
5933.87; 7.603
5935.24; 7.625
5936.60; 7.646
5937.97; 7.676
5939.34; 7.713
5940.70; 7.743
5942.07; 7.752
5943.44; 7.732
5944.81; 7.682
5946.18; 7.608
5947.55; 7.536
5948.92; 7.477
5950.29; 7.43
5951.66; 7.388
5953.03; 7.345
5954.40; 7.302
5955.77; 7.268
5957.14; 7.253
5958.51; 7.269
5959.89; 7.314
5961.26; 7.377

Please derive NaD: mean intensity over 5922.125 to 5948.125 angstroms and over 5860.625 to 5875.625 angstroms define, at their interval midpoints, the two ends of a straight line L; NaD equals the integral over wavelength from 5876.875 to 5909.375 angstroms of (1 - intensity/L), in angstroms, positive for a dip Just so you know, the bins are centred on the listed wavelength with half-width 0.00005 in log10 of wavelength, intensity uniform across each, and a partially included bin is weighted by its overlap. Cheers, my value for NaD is 1.4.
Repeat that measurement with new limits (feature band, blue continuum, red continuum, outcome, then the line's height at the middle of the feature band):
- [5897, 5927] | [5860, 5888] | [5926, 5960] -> 1.45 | 7.81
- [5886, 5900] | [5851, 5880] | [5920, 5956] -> 1.01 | 7.82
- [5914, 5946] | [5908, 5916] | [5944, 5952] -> -0.24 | 7.52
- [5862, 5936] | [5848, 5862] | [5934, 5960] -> -1.18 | 7.56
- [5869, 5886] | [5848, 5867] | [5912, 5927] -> -1.41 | 7.64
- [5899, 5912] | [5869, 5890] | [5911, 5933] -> 0.58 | 7.77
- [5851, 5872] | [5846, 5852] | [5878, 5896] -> -0.52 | 7.67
